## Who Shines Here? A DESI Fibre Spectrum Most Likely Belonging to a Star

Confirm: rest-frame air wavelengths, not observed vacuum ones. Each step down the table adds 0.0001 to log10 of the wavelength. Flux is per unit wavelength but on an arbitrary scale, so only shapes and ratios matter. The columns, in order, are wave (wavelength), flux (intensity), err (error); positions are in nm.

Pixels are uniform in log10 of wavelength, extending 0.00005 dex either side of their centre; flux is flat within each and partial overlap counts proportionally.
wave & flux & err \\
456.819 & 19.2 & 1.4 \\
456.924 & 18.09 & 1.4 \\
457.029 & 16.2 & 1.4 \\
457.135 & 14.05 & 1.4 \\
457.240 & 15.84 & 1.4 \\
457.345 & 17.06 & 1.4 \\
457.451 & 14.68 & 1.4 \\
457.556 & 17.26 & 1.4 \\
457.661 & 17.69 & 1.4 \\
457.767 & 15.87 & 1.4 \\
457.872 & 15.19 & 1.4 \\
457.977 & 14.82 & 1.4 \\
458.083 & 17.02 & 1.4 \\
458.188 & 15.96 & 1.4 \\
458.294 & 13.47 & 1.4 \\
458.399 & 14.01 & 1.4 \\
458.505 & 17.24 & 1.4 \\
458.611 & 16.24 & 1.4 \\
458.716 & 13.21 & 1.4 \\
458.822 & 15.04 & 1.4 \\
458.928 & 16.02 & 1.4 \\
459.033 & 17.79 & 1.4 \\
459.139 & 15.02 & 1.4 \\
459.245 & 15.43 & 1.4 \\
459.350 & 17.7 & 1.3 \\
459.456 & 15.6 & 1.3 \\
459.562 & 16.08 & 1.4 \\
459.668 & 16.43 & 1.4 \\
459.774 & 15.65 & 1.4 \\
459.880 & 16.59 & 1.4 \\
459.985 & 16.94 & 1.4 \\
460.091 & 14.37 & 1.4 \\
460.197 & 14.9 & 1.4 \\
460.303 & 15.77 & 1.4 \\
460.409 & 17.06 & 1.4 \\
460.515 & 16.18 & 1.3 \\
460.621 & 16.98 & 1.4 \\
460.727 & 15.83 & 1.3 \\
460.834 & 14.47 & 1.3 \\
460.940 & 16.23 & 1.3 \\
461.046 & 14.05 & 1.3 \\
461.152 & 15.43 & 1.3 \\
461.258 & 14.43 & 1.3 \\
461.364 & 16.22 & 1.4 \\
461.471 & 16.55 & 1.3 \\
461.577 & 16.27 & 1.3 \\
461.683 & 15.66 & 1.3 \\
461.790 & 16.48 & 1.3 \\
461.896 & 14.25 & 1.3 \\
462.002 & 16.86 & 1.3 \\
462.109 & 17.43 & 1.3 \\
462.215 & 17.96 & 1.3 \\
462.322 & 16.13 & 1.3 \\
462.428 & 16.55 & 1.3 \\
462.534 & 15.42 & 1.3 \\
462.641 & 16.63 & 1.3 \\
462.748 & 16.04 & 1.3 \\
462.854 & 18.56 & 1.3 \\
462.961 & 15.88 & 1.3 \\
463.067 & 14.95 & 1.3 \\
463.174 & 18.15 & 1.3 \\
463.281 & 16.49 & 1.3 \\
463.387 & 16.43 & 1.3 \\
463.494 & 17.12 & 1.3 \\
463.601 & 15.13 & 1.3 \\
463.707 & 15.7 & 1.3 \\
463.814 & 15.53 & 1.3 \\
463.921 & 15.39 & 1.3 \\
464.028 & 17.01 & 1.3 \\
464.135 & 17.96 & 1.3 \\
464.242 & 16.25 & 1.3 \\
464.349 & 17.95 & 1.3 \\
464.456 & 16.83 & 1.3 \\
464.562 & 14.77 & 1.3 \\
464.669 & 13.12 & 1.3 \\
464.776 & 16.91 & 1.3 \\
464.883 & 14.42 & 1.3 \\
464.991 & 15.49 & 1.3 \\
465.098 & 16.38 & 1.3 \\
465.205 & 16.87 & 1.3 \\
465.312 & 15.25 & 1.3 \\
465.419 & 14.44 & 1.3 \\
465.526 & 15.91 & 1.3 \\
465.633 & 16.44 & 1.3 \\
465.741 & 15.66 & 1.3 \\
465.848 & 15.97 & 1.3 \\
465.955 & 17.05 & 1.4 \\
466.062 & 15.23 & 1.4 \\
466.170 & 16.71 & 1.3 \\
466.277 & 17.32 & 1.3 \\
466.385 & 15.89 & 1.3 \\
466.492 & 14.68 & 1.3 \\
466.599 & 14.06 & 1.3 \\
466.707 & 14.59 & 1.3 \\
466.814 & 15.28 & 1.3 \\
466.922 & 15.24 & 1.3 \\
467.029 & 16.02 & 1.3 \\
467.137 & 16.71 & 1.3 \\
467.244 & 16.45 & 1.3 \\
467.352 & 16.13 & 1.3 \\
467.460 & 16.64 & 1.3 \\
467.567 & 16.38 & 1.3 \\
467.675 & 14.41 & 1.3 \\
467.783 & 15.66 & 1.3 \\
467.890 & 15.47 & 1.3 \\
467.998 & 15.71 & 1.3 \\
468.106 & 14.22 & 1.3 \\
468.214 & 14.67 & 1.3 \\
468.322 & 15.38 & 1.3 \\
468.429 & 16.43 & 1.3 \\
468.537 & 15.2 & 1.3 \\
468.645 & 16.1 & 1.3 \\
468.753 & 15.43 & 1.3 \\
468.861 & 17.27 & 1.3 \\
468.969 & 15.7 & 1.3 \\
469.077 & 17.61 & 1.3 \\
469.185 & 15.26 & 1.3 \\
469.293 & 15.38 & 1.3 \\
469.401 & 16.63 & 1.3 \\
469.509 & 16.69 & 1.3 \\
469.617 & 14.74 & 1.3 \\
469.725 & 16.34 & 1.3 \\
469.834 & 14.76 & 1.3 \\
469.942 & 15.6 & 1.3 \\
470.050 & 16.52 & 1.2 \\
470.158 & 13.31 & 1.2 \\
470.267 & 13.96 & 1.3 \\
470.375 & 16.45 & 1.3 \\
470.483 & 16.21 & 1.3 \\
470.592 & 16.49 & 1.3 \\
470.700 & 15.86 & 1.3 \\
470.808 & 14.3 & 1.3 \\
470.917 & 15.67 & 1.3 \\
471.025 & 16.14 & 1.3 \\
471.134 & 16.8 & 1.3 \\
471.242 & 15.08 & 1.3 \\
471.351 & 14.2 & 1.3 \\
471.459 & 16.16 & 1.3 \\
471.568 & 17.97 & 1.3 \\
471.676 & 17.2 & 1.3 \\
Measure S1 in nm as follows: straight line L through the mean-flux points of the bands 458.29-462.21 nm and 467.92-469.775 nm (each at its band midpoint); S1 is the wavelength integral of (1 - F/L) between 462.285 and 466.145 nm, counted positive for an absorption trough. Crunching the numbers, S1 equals -0.071 nm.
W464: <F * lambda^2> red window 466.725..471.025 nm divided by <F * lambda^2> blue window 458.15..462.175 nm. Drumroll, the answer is 1.03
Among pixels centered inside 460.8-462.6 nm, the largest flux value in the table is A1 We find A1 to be 17.96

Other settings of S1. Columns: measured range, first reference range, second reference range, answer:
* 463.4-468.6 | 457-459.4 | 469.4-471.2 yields -0.036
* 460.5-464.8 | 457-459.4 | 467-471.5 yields -0.109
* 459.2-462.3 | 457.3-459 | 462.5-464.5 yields 0.017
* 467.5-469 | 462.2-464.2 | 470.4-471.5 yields 0.036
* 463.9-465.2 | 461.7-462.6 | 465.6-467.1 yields -0.008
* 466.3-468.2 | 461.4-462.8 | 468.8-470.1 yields 0.071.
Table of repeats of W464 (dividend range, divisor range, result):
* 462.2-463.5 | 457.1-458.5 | 1.08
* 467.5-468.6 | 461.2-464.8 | 0.97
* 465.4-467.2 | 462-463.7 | 0.96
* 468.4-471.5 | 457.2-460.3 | 1.04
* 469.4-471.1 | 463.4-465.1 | 1.00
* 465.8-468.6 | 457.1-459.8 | 1.03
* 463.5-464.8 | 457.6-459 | 1.06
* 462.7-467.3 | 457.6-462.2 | 1.03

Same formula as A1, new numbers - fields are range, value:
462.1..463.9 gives 18.56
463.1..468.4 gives 18.15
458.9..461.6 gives 17.79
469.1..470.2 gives 16.69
